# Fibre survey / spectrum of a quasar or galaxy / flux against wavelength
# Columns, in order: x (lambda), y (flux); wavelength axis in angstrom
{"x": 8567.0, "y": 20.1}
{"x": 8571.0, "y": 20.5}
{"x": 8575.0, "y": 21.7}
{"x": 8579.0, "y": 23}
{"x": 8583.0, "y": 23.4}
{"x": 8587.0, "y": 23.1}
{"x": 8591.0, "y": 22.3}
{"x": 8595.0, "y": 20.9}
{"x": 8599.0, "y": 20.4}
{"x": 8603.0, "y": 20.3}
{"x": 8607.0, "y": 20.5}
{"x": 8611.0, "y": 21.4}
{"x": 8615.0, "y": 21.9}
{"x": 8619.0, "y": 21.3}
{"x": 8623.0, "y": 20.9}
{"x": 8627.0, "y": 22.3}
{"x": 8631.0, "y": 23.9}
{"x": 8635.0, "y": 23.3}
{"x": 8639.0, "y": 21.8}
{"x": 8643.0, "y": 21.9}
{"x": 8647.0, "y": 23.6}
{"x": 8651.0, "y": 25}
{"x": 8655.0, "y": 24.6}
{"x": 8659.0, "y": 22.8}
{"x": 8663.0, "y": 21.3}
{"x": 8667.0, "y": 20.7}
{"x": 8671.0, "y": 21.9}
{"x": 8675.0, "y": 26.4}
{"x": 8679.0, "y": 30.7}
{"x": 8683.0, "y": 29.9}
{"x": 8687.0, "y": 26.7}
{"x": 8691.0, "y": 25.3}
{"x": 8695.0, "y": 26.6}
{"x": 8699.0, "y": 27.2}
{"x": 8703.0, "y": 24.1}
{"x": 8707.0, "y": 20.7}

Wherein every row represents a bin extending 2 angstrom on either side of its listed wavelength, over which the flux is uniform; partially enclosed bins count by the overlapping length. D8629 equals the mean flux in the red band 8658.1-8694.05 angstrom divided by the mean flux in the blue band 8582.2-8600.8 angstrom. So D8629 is 1.1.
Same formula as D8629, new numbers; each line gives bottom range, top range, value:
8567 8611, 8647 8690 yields 1.16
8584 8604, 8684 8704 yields 1.22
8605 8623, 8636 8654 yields 1.09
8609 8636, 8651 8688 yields 1.13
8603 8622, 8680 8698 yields 1.29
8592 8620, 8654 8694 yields 1.19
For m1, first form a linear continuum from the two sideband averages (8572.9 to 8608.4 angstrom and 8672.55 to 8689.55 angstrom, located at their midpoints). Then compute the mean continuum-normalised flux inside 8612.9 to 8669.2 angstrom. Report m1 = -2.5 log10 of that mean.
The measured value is 0.13 mag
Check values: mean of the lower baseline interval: 21.8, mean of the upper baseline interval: 28.2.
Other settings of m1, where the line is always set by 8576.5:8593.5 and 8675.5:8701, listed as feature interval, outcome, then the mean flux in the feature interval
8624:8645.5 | 0.12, 22.6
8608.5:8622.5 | 0.14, 21.4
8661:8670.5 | 0.25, 21.1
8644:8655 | 0.07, 24.1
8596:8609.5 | 0.16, 20.5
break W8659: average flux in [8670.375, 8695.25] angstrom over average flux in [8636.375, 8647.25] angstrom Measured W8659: 1.21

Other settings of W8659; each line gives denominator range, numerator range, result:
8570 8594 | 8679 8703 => 1.22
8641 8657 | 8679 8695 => 1.16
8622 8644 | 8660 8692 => 1.13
